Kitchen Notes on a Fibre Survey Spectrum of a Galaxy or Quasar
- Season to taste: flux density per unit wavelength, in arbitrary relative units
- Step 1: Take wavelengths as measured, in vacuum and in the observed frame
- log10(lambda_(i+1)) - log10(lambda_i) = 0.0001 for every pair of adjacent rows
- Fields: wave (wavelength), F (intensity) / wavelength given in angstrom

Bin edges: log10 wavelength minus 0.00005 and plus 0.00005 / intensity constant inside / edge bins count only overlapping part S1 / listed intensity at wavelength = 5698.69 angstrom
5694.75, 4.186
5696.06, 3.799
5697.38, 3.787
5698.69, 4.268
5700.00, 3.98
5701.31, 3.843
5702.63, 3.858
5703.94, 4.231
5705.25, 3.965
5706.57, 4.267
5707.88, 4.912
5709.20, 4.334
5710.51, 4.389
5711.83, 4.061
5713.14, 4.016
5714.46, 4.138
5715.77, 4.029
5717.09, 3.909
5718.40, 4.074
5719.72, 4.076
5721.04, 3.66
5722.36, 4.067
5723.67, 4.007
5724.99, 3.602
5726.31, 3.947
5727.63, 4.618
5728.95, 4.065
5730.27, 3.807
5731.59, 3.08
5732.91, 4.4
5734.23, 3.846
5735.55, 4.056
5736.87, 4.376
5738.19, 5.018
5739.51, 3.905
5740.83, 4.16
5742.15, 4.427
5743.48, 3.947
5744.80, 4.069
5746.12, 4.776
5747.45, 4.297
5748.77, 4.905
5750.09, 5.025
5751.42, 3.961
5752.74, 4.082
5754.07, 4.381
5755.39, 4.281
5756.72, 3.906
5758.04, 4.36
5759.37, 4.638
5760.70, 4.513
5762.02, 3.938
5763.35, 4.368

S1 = 4.268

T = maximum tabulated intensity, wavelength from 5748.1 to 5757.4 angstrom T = 5.025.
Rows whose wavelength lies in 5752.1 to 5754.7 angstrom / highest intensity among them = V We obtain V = 4.381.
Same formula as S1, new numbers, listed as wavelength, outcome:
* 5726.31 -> 3.947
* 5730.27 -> 3.807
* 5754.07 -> 4.381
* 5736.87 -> 4.376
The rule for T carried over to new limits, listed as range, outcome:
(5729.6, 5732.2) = 3.807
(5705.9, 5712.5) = 4.912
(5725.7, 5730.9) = 4.618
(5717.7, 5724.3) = 4.076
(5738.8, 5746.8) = 4.776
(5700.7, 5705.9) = 4.231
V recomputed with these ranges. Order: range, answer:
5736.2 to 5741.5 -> 5.018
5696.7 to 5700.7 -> 4.268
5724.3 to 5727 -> 3.947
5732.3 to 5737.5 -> 4.4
